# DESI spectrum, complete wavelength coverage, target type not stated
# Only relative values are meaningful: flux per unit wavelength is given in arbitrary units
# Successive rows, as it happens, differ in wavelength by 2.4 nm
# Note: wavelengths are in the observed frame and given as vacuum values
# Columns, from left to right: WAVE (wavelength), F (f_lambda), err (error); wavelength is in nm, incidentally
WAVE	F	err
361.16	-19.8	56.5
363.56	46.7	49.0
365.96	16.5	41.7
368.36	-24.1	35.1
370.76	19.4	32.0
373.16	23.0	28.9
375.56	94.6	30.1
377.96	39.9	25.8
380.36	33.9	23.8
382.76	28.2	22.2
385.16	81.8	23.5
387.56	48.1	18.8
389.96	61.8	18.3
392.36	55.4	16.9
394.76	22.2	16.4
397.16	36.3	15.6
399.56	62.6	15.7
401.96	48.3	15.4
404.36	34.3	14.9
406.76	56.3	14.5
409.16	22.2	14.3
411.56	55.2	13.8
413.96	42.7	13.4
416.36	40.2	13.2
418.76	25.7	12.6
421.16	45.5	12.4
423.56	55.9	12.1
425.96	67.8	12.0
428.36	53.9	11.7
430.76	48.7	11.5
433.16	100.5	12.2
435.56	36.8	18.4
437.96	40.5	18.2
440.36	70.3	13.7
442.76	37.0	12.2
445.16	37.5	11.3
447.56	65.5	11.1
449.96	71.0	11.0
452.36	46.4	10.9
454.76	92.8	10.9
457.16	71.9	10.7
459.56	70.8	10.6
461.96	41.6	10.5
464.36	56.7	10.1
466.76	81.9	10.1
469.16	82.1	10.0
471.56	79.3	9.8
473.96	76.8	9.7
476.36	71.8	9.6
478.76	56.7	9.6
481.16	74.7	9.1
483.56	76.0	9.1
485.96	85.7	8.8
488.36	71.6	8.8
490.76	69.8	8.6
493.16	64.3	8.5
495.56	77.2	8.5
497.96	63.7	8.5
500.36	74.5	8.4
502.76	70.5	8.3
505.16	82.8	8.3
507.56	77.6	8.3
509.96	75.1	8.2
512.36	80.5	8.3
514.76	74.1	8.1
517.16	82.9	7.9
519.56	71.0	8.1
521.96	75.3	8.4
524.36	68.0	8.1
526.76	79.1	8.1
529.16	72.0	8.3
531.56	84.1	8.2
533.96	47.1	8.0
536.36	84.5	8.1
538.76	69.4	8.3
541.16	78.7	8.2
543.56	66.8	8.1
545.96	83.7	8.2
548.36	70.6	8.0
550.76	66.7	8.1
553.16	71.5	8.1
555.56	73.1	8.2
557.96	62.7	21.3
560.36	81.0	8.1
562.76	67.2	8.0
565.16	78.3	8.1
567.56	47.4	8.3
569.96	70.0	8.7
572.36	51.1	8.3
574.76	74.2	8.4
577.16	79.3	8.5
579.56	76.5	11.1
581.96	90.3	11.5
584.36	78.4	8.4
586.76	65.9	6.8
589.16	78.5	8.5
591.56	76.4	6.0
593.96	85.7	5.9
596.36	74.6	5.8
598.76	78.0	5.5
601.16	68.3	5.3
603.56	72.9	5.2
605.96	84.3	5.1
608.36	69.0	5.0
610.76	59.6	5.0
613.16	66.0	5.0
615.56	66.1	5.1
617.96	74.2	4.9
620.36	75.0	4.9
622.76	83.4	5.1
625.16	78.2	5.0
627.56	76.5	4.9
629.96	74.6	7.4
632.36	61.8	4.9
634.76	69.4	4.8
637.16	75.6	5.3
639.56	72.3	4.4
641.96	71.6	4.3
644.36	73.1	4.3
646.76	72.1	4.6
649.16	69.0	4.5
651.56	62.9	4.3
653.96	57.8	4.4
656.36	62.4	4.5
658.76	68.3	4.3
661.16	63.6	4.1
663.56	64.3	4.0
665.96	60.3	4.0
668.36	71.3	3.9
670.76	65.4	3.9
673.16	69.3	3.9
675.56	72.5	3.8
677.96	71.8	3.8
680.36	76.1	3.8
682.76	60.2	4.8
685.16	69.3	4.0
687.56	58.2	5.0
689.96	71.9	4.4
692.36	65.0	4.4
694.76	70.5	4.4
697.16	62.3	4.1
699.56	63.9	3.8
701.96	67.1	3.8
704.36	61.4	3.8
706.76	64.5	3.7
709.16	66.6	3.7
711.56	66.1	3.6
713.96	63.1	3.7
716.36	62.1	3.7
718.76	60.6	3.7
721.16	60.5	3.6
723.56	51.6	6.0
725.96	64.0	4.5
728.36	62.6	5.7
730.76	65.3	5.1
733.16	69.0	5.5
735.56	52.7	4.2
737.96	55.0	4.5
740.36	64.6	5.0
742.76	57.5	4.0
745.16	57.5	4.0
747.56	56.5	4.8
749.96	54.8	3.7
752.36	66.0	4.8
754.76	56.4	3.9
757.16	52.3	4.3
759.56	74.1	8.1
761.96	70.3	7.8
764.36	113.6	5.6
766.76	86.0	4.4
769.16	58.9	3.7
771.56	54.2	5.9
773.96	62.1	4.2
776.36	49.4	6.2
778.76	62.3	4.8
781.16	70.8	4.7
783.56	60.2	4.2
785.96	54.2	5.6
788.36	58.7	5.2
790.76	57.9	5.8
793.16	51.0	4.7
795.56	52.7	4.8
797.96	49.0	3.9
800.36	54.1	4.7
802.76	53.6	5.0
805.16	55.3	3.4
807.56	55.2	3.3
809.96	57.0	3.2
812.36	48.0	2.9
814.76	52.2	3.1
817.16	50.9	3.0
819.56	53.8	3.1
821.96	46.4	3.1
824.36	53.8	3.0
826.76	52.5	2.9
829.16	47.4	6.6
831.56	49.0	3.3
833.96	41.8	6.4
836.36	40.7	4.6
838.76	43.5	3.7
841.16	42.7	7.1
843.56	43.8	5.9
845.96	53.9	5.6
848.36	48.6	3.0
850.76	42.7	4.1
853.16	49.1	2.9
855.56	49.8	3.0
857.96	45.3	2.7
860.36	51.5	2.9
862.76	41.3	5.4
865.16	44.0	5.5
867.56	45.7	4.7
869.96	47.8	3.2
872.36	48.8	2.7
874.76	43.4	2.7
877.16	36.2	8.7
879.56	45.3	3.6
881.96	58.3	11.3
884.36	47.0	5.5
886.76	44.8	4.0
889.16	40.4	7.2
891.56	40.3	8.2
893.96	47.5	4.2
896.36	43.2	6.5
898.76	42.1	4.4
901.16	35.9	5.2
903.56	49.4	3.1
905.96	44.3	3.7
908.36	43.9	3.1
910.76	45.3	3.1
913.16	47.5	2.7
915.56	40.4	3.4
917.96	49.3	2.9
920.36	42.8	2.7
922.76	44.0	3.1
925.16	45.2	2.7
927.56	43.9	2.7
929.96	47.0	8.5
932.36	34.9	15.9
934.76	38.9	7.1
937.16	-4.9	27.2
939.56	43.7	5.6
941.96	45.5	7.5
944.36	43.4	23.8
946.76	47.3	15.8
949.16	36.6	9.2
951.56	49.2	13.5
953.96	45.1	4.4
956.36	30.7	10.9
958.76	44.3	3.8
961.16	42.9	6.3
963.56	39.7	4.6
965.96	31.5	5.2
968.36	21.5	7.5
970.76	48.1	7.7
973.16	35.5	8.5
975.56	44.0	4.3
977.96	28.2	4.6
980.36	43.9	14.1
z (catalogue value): 0.16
